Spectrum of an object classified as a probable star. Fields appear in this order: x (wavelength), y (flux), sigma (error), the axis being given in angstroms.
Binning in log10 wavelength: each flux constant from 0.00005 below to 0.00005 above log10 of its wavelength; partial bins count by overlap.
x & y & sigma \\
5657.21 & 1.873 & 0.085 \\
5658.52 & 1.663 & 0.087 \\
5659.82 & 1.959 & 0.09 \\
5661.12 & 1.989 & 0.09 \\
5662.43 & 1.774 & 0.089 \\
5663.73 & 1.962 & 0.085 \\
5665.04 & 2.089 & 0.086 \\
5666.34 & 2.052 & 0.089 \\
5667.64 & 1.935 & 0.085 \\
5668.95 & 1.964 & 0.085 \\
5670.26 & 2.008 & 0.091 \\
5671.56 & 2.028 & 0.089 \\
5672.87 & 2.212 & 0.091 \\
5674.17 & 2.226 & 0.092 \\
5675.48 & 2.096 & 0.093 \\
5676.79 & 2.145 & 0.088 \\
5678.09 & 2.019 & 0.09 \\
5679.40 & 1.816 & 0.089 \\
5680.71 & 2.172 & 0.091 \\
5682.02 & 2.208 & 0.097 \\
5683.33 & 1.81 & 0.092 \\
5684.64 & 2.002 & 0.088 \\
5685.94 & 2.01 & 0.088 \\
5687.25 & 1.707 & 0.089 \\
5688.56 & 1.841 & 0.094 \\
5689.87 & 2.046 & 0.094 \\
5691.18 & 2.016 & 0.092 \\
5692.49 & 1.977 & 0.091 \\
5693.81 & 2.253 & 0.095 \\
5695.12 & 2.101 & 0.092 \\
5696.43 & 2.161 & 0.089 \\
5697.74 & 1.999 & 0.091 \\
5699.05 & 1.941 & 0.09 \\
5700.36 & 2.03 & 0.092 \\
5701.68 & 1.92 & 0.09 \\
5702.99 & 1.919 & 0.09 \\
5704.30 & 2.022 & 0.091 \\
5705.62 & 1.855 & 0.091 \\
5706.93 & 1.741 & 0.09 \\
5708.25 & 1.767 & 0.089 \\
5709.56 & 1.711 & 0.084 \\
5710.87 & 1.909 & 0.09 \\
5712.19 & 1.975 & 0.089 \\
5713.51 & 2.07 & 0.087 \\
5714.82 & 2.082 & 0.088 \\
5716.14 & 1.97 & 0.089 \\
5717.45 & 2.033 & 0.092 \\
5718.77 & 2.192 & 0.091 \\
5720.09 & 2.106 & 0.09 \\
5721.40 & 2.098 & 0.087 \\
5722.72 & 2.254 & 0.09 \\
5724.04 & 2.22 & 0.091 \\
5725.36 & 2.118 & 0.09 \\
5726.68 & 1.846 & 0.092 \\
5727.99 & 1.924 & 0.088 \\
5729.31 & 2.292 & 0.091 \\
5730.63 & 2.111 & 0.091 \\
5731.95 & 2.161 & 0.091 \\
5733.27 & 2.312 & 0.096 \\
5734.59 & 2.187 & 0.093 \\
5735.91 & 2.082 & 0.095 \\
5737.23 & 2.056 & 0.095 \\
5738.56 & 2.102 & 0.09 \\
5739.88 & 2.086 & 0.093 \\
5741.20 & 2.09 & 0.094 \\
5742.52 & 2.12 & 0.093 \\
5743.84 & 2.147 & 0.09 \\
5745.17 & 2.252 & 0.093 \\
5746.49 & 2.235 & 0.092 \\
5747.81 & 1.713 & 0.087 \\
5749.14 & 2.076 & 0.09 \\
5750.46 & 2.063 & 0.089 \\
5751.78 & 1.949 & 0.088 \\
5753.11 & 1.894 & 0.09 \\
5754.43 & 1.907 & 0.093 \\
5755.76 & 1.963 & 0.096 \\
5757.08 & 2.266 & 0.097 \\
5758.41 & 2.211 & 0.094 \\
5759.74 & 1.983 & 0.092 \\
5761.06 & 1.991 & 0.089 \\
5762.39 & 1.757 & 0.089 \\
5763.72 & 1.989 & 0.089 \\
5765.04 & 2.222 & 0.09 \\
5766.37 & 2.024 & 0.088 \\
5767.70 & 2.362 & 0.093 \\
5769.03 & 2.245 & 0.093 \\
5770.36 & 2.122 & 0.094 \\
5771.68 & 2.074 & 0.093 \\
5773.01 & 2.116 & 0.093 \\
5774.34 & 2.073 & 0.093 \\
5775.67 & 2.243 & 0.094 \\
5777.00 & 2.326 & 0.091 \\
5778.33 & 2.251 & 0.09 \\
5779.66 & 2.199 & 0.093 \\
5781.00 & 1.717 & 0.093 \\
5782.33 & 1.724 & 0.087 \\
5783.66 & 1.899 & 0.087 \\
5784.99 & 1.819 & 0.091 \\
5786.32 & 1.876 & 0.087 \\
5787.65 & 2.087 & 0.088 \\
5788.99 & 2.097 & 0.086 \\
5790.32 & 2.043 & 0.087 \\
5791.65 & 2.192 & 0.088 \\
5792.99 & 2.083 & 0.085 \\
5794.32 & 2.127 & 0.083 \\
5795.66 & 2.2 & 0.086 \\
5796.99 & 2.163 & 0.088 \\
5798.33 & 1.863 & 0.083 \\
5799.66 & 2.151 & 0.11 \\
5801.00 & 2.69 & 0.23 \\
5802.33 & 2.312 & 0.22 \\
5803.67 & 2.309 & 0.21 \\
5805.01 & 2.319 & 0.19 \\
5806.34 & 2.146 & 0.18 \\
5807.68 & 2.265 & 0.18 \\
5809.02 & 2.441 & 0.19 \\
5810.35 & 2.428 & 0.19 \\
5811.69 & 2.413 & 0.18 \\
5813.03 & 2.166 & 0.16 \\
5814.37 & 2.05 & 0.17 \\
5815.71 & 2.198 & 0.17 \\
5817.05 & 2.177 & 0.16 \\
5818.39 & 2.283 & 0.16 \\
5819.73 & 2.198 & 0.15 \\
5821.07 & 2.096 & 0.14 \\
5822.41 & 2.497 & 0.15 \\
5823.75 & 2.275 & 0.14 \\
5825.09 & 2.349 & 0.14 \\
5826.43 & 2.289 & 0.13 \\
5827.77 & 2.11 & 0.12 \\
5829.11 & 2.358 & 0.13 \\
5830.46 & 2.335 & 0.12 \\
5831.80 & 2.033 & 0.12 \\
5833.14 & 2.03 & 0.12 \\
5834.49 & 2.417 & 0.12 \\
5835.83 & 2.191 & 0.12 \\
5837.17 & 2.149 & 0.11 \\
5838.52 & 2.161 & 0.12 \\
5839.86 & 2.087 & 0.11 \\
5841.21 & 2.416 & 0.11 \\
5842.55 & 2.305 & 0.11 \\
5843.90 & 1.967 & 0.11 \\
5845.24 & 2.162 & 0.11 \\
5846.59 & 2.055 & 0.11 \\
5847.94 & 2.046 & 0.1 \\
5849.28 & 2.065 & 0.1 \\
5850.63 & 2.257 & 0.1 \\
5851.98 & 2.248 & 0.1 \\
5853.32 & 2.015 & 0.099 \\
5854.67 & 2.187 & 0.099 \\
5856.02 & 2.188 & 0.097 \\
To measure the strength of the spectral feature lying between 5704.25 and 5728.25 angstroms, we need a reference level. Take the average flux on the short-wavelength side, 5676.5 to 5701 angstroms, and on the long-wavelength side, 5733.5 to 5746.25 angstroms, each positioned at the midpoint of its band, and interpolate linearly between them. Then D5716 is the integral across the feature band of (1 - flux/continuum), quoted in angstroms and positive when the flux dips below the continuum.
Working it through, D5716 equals 1.0 angstroms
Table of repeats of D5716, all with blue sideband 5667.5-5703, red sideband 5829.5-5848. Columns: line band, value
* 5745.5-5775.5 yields 0.5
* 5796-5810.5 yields -0.9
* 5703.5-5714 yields 0.9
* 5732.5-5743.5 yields -0.3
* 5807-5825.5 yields -1.0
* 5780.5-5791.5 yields 1.0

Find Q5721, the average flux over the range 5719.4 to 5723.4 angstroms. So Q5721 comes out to 2.15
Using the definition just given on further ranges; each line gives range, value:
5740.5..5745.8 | 2.15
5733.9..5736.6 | 2.14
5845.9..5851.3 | 2.1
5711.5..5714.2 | 2.02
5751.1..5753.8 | 1.93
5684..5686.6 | 2.01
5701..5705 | 1.95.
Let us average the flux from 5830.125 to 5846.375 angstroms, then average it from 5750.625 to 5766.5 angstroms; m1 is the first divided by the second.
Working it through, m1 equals 1.1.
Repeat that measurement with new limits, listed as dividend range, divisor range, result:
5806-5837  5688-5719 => 1.14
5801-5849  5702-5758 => 1.09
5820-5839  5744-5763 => 1.11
